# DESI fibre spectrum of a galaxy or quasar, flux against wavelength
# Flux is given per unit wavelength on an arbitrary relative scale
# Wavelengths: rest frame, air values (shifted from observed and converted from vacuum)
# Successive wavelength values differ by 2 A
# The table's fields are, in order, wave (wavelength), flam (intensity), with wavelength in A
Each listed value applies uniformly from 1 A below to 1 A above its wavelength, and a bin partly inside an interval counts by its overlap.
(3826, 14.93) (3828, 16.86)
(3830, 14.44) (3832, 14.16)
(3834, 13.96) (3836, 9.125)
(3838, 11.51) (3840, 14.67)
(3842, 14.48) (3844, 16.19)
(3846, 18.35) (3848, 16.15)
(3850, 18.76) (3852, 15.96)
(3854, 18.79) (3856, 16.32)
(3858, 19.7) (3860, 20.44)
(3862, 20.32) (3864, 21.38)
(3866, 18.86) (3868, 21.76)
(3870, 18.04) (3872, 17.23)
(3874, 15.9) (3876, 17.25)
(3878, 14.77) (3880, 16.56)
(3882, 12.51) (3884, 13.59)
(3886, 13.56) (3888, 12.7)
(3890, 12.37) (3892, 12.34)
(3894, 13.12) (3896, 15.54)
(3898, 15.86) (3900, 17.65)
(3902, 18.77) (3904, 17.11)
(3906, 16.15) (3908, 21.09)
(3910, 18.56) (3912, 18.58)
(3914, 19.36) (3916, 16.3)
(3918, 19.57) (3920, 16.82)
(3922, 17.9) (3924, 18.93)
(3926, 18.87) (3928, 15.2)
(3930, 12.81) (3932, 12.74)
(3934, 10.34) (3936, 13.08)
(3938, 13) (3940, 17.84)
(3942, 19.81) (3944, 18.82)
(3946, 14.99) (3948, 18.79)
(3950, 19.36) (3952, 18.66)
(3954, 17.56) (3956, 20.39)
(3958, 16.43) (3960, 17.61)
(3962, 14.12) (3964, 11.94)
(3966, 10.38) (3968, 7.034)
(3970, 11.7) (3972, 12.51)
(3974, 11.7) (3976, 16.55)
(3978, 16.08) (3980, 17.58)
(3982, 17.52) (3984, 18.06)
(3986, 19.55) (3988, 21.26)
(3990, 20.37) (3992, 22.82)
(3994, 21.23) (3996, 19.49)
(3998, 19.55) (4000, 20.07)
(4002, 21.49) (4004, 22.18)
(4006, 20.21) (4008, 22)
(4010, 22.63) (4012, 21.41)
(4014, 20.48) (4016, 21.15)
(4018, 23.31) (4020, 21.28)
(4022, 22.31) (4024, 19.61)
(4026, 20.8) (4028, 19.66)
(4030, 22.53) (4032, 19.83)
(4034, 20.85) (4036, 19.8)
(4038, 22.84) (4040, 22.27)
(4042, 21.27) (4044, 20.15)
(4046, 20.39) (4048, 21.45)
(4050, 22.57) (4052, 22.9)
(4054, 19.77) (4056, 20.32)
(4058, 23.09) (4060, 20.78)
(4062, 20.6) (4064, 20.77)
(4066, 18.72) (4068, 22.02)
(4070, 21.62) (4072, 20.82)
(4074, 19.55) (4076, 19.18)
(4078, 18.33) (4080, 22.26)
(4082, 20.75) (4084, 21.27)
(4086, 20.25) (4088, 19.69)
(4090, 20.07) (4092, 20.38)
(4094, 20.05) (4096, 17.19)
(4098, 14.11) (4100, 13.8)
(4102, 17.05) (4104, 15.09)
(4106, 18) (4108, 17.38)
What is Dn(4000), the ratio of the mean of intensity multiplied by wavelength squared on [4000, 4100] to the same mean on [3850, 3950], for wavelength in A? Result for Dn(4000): 1.33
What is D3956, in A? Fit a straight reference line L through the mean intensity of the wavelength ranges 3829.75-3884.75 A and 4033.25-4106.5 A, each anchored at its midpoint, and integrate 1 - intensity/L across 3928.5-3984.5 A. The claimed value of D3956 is 9.0 A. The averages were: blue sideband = 16.5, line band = 15.2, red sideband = 20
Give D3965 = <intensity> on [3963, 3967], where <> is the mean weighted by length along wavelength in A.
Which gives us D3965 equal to 11.2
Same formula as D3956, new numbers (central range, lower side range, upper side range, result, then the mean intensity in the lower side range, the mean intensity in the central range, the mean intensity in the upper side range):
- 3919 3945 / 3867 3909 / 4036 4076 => 2.1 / 15.9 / 15.9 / 21.1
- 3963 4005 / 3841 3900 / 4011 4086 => 5.0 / 16.5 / 17.1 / 21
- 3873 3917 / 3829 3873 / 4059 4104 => 3.7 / 16.8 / 15.9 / 19.4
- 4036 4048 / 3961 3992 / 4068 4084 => -1.6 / 15.3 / 21.3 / 20.5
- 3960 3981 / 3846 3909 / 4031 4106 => 5.9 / 16.8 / 13.2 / 20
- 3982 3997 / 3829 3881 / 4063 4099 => -1.3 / 16.7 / 20.2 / 19.8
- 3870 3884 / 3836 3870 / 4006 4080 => 1.7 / 17.5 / 15.7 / 21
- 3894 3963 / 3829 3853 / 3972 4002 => 0.4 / 14.8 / 17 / 18.6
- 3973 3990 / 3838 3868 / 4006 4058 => 2.4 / 17.8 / 17.5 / 21.3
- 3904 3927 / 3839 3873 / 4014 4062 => 1.0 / 18.1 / 18.3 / 21.2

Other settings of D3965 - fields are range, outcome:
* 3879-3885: 14.2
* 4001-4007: 21.3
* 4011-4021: 21.5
